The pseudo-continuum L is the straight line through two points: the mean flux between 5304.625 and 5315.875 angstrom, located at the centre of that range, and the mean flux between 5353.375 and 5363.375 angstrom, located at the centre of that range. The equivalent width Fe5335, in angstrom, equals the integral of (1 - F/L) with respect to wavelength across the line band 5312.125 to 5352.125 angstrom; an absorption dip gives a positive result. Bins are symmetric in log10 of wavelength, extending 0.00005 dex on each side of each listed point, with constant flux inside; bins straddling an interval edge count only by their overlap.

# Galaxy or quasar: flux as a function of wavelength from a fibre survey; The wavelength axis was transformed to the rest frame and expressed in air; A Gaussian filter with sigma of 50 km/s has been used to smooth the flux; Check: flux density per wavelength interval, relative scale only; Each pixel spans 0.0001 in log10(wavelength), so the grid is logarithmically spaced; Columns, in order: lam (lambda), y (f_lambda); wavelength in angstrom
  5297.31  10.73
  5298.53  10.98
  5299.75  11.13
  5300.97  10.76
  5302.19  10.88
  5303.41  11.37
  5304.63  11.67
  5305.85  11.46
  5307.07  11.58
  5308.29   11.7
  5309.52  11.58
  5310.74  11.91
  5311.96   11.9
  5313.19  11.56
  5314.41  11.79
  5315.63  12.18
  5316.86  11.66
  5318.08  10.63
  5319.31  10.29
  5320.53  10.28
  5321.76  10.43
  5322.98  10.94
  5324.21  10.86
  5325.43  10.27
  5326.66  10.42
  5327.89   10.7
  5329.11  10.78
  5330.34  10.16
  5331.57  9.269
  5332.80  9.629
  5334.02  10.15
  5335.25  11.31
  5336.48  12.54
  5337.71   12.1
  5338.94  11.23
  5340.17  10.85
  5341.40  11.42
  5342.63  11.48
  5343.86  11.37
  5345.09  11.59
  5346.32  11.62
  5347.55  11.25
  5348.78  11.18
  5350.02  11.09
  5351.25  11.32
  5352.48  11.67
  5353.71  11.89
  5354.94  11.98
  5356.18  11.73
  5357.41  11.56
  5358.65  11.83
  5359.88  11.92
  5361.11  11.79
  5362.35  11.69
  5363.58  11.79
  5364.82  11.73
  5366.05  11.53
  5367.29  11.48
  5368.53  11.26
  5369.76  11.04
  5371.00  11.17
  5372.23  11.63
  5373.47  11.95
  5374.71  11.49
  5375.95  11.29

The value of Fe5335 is 2.5 angstrom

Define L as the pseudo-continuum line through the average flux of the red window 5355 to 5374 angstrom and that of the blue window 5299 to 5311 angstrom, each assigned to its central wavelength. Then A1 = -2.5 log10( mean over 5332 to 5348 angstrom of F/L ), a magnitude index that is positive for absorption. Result 0.03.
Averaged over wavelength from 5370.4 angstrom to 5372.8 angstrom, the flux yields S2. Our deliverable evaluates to 11.4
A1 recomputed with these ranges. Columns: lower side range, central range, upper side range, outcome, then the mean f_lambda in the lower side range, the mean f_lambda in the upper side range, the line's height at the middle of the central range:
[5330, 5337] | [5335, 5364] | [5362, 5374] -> -0.06 mag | 10.5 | 11.5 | 11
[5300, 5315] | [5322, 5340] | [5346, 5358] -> 0.08 mag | 11.5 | 11.5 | 11.5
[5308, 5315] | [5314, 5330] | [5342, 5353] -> 0.08 mag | 11.7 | 11.4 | 11.6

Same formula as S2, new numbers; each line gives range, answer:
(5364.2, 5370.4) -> 11.4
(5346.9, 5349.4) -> 11.2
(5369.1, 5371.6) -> 11.1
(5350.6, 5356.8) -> 11.7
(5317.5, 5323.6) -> 10.5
